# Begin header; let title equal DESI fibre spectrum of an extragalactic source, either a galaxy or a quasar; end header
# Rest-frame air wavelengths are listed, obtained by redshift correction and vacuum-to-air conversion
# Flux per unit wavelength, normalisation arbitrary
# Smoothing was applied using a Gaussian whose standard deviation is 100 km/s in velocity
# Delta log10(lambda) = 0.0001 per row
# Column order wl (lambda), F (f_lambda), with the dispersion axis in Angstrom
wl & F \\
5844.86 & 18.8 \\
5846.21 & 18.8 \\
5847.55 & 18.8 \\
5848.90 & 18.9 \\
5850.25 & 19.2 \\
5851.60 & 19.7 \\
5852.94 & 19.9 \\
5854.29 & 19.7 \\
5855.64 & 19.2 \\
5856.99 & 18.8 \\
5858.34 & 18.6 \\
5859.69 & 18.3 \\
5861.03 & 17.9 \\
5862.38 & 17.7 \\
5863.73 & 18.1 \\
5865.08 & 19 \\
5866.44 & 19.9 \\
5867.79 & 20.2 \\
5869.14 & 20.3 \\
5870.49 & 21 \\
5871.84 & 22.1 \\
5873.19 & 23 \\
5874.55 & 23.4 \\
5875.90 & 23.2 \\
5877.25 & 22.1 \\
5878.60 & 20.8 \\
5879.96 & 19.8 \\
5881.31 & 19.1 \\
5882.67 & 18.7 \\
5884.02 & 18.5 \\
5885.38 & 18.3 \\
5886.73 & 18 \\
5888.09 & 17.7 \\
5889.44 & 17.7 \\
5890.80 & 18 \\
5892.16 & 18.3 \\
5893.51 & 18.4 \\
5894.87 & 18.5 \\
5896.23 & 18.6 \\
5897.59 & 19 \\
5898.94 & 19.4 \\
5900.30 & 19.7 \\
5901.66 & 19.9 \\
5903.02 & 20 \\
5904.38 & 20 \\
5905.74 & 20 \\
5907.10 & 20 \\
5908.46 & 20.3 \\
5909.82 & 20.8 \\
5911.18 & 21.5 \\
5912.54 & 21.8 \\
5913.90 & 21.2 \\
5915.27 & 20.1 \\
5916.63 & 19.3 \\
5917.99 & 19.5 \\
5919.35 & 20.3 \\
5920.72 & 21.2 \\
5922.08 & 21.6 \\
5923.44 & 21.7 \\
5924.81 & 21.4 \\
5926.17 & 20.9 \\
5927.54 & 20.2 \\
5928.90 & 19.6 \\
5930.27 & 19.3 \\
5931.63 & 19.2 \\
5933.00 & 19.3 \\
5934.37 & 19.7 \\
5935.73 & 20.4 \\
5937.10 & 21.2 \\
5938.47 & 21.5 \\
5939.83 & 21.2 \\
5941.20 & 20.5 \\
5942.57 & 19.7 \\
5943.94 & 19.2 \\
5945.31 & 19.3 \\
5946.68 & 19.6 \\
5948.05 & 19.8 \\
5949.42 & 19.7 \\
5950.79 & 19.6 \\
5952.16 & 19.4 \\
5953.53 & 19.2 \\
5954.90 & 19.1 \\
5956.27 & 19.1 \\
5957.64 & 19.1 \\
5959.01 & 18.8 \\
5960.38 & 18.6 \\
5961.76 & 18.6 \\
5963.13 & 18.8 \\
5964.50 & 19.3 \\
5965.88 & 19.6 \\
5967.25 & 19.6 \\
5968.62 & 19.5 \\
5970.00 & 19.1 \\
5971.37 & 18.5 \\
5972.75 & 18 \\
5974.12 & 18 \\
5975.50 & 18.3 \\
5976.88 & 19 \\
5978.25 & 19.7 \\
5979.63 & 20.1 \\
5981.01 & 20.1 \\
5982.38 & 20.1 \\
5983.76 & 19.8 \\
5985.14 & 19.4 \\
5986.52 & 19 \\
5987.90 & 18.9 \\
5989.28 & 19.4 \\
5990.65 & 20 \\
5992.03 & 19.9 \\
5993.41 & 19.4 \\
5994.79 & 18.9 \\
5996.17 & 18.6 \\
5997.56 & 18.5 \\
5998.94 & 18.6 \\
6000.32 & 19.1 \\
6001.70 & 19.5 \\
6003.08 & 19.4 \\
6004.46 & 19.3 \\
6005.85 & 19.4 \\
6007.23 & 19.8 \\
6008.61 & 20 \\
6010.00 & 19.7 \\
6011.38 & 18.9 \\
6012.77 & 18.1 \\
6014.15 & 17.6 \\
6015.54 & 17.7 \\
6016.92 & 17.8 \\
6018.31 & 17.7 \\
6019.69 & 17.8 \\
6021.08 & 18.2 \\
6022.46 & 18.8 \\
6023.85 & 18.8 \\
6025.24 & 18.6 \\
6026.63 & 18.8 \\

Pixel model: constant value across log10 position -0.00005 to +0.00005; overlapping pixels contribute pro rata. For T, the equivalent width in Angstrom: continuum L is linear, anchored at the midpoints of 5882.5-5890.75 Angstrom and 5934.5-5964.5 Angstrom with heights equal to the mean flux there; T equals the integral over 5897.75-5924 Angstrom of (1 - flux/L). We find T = -2.4 Angstrom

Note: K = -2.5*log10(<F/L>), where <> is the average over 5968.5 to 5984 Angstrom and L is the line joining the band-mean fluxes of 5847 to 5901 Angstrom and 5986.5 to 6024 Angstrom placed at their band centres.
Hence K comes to -0.01 mag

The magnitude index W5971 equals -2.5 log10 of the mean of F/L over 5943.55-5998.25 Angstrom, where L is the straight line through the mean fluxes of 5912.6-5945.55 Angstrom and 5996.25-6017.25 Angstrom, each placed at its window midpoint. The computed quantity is 0.02 mag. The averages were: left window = 20.4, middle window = 19.2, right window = 18.9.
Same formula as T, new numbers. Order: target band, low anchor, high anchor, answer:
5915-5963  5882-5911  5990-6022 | -2.3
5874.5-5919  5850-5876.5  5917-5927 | 1.7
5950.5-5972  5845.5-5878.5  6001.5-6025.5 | 0.0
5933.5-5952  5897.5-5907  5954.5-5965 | -0.9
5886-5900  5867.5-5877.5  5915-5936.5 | 1.9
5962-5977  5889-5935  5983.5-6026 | 0.3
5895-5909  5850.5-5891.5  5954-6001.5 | -0.1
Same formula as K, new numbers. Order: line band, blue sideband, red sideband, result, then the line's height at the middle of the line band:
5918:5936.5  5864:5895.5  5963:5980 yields -0.05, 19.4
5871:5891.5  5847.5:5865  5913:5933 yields -0.03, 19.4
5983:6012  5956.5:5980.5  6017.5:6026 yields -0.04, 18.6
